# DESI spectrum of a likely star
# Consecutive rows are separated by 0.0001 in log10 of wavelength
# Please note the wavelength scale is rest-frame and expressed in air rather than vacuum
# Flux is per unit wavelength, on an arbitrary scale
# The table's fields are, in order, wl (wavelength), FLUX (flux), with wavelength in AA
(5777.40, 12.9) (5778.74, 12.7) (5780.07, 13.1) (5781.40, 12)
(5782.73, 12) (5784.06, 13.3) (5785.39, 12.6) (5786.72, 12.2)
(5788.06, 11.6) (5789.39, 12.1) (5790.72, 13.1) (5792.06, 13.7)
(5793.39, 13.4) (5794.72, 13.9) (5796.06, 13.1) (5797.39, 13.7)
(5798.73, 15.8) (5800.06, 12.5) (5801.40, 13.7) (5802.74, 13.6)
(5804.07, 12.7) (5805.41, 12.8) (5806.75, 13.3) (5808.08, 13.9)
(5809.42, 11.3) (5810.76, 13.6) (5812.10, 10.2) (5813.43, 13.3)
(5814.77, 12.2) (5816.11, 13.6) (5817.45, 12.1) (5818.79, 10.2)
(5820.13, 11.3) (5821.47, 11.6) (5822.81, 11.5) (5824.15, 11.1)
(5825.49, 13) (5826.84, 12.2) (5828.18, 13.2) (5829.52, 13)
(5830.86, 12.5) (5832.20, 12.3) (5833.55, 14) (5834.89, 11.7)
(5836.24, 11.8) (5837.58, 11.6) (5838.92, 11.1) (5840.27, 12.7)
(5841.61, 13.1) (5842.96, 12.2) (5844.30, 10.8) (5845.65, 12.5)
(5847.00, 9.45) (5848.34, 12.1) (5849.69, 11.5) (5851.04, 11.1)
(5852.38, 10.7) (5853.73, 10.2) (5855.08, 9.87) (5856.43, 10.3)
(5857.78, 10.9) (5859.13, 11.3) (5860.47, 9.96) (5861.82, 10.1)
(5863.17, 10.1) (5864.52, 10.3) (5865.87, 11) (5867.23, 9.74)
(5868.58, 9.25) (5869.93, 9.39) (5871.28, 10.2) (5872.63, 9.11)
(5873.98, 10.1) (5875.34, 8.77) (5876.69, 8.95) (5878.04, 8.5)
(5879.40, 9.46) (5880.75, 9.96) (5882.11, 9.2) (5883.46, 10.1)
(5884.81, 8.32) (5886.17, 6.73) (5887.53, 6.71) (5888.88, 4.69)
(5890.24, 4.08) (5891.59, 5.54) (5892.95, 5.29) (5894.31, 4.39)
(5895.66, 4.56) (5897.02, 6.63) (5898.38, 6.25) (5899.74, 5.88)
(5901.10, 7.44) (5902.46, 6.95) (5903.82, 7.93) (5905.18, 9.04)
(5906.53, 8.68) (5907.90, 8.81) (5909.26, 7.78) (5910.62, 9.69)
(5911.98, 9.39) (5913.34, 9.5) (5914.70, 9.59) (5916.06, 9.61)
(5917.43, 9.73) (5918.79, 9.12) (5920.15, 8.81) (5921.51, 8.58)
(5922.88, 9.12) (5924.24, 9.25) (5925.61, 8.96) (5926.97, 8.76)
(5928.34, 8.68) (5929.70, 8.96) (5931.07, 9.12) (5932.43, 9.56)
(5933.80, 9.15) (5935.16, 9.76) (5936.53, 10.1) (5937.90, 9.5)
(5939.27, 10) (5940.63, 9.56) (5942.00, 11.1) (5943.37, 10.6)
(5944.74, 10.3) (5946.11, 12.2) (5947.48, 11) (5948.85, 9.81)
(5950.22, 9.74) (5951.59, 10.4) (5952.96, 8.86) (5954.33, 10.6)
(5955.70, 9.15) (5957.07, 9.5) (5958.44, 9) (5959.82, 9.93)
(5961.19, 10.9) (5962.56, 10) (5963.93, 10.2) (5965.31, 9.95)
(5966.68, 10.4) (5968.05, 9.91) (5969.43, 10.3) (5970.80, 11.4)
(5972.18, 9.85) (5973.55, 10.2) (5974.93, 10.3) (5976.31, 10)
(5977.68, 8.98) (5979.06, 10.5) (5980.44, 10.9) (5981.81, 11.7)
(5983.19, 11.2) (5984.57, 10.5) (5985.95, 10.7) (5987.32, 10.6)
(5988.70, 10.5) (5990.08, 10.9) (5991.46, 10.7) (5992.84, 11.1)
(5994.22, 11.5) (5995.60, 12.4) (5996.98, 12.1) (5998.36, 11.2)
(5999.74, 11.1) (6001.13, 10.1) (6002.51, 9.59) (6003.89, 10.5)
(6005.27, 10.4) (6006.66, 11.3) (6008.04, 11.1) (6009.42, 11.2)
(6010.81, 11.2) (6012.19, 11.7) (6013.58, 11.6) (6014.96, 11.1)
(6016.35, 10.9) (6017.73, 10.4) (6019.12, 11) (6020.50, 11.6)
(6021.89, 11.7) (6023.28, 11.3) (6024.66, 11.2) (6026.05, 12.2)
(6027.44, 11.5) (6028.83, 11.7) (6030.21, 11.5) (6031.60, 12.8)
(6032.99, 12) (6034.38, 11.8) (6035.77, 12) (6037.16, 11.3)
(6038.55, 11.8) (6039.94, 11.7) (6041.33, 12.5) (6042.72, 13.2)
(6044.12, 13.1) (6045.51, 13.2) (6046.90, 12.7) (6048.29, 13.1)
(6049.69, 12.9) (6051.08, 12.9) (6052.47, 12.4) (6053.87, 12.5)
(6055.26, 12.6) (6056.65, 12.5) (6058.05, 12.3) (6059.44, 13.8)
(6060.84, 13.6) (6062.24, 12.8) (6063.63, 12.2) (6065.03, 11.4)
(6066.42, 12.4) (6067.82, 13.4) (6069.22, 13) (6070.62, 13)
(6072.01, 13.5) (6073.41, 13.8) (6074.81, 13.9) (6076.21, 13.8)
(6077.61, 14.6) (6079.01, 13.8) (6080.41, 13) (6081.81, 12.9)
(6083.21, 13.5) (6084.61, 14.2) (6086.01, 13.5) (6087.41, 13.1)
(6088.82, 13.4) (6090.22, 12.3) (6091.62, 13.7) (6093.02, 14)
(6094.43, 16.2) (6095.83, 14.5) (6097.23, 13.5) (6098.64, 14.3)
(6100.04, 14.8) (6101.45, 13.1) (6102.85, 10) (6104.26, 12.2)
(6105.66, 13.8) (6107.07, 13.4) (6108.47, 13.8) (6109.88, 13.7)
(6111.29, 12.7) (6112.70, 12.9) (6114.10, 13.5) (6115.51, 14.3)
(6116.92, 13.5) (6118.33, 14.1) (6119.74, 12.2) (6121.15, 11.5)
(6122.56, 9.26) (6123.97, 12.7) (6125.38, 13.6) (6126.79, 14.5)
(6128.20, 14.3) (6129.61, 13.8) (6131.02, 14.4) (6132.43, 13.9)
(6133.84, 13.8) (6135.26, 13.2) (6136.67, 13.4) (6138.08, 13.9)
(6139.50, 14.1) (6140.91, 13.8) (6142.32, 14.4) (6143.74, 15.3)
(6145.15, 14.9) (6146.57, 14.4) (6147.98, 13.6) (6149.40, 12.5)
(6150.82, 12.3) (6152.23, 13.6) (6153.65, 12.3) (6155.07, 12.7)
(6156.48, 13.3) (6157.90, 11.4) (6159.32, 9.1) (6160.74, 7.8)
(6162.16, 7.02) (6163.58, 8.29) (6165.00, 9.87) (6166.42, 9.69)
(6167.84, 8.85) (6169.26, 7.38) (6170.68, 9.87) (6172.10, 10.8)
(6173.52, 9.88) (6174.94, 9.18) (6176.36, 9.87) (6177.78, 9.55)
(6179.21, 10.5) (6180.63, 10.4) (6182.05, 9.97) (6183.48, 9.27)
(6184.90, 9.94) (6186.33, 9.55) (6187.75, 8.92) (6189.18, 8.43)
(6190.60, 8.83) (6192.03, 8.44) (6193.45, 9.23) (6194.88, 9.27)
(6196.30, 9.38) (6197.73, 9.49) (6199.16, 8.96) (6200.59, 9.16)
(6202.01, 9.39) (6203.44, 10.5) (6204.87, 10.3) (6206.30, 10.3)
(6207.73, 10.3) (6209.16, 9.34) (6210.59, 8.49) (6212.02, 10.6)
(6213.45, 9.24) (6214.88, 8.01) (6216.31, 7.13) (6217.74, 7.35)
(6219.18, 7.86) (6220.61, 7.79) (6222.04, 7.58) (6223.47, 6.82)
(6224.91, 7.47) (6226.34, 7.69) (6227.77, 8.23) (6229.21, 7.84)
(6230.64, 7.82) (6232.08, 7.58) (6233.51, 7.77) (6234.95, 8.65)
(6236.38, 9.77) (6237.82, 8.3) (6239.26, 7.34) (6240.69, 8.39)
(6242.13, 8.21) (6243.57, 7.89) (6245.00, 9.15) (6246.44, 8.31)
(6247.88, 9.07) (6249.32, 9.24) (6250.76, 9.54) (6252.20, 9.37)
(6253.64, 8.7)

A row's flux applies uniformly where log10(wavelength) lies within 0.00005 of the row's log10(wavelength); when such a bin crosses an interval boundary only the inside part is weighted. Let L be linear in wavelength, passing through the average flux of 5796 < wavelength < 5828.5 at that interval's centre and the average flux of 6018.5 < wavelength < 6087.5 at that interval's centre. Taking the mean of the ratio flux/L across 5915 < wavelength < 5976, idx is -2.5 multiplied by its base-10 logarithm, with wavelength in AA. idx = 0.27 mag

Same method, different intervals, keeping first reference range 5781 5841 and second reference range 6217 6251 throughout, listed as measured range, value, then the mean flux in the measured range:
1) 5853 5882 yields 0.21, 9.86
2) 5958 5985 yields 0.06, 10.3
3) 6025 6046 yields -0.19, 12.1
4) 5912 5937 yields 0.23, 9.24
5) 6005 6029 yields -0.09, 11.3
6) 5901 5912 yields 0.35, 8.41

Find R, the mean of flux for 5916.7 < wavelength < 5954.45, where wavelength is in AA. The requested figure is 9.68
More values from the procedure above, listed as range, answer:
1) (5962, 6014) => 10.7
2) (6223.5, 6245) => 8.07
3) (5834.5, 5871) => 10.9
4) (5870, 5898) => 7.59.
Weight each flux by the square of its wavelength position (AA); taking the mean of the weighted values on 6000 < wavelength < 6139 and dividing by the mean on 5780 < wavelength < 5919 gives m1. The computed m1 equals 1.3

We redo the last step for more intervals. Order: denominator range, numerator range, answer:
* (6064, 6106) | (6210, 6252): 0.65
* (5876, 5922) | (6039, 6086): 1.76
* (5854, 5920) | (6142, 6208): 1.34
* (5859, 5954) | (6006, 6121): 1.51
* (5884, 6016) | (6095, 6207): 1.30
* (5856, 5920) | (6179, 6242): 1.15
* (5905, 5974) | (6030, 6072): 1.35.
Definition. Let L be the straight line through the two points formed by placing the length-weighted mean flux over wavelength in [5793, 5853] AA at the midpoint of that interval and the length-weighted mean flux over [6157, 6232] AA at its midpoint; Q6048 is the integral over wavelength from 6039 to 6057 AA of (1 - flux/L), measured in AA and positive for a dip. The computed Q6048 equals -4.1 AA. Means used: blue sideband 12.4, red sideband 9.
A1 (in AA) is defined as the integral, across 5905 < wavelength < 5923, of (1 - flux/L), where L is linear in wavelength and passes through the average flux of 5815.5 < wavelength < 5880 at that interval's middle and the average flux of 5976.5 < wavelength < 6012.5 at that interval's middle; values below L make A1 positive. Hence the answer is 3.09 AA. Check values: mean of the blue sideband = 11.1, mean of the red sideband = 10.9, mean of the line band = 9.11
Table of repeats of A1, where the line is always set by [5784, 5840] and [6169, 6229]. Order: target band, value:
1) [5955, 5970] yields 1.73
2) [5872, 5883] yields 2.50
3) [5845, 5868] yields 2.92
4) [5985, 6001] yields -0.25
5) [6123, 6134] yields -4.61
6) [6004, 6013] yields -0.26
